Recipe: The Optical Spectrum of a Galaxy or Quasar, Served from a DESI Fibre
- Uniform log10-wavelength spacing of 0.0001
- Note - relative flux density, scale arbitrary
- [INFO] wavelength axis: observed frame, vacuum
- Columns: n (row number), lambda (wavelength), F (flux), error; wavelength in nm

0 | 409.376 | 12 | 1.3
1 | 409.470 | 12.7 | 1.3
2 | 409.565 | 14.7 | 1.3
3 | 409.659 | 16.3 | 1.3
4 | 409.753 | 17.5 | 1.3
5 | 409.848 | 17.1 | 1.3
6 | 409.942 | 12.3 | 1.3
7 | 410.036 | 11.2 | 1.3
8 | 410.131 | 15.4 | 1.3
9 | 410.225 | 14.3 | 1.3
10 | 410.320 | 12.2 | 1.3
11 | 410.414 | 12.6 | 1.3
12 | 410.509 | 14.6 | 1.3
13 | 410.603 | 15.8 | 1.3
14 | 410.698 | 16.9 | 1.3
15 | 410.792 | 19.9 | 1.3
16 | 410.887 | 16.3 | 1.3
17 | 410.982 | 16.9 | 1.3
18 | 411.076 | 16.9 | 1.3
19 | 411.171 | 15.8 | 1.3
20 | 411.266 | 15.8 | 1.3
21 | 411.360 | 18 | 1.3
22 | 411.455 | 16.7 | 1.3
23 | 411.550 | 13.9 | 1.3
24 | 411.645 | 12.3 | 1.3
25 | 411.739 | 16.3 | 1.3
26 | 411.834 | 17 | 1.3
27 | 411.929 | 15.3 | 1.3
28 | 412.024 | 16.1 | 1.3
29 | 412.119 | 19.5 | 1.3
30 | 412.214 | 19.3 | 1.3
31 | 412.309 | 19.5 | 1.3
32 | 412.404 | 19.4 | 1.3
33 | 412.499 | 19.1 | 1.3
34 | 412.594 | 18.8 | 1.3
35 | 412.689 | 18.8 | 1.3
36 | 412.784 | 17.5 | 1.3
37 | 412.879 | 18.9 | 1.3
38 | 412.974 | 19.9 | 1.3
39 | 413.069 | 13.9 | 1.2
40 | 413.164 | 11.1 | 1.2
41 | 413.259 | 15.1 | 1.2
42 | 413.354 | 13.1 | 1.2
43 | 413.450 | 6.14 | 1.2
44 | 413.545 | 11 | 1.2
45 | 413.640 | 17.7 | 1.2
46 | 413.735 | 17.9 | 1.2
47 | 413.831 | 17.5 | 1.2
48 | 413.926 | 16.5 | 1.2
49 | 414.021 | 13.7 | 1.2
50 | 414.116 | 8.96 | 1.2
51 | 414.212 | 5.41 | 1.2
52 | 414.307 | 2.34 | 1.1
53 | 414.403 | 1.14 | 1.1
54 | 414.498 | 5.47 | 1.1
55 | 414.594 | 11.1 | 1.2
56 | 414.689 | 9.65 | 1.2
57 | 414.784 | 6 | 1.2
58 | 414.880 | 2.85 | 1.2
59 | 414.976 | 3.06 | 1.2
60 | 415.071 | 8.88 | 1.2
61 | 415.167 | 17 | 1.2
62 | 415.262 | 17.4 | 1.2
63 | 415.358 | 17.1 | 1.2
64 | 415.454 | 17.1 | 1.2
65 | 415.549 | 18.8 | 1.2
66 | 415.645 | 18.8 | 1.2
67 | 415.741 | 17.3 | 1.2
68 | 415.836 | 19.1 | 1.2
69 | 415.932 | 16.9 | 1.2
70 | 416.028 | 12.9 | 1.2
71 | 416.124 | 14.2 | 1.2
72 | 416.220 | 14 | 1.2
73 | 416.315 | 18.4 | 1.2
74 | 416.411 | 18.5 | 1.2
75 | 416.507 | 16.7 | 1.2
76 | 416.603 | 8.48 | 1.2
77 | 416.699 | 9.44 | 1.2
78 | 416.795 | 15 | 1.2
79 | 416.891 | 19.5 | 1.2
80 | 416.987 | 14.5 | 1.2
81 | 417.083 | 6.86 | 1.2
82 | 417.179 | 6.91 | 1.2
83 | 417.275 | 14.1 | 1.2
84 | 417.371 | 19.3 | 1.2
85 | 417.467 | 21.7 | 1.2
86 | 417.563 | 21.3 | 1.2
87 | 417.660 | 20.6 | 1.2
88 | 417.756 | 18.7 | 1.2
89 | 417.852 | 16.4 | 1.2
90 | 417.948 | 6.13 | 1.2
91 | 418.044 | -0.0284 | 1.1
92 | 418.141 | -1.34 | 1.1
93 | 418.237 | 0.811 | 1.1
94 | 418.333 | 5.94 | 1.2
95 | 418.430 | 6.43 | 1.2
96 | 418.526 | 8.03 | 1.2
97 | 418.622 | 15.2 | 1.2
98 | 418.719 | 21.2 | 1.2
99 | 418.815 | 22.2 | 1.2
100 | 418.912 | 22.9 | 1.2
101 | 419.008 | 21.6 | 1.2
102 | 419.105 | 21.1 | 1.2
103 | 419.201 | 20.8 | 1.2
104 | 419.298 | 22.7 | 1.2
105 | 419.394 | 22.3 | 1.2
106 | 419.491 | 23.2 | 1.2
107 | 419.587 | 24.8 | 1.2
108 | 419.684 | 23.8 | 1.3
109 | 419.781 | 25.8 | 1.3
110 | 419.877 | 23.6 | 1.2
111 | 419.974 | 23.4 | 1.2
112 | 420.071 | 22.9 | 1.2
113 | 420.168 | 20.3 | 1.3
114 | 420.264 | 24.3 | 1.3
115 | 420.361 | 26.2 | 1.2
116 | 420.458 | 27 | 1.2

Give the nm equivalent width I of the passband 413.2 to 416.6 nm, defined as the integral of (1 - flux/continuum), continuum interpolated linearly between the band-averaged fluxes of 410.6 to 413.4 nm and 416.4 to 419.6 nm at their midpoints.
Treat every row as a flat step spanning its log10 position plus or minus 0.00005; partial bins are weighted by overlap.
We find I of 0.67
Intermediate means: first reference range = 16.8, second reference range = 14.9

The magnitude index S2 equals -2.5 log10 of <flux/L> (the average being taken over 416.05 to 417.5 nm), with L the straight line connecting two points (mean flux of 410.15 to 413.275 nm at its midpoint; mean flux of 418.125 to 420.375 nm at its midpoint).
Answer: 0.25 mag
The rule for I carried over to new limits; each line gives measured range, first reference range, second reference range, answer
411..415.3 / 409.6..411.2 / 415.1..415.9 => 0.71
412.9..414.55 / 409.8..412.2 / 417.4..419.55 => 0.41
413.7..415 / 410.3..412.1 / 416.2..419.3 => 0.55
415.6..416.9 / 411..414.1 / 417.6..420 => 0.07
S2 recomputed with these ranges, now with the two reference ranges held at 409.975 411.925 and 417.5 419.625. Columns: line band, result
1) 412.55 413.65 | 0.03 mag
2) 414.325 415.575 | 0.46 mag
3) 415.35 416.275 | -0.08 mag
